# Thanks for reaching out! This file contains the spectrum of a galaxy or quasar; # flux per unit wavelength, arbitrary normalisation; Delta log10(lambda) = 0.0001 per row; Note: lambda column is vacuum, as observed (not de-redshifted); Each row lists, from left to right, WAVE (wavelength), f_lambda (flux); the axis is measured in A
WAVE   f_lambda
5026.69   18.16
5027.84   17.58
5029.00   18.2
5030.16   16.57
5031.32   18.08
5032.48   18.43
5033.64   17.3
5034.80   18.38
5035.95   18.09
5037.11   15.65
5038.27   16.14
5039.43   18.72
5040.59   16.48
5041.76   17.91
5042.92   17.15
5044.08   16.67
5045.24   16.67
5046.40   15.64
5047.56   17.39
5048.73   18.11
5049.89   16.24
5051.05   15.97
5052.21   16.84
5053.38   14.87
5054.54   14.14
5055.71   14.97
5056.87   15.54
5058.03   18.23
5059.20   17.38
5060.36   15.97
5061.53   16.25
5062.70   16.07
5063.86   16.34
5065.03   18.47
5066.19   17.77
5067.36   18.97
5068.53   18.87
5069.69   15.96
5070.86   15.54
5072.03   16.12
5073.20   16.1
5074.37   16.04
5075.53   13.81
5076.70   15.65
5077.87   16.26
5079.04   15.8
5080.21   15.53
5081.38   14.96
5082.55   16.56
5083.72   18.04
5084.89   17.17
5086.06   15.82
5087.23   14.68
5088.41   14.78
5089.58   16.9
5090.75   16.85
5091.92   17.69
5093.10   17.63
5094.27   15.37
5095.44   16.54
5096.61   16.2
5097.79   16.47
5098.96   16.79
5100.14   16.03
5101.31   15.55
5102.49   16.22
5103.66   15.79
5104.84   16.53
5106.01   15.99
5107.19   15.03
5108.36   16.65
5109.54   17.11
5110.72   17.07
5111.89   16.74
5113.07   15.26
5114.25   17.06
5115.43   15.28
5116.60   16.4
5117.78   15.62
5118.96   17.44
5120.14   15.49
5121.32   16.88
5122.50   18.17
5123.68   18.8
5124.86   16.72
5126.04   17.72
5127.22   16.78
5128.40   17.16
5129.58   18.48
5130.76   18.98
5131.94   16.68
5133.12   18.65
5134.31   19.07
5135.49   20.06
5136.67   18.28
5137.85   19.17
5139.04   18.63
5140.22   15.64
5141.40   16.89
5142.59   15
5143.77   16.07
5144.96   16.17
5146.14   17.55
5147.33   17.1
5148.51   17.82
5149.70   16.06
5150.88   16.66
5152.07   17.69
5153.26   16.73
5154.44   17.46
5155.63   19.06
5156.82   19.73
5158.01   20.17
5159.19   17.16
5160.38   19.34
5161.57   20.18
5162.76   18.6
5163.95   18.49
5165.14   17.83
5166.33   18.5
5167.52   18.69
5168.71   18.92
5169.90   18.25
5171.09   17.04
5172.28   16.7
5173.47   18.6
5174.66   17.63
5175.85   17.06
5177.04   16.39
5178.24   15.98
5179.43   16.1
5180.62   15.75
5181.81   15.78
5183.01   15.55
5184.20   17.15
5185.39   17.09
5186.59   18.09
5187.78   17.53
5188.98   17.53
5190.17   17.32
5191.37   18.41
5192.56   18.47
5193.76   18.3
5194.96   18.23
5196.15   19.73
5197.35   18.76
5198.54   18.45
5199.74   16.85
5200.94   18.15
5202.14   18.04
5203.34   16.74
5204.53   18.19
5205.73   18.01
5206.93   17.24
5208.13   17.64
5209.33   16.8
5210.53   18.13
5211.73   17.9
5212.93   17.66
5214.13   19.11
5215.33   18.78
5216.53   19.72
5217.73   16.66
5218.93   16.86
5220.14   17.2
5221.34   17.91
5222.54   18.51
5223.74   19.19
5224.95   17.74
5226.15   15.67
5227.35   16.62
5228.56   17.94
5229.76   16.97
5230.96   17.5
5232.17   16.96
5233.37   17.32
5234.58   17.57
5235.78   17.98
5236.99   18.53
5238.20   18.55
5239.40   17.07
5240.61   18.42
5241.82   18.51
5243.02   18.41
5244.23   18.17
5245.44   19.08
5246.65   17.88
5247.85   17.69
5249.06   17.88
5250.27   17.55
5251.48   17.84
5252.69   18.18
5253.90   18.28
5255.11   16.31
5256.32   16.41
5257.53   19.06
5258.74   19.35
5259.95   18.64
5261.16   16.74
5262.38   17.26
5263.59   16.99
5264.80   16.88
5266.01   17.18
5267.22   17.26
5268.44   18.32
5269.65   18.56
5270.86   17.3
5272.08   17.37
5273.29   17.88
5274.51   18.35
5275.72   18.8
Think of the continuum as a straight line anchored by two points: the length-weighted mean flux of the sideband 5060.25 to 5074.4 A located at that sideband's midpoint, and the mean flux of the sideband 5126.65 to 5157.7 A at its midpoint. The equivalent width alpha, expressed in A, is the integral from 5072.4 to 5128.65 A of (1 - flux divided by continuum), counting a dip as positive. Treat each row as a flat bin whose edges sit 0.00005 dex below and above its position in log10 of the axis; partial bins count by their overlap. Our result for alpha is 2.8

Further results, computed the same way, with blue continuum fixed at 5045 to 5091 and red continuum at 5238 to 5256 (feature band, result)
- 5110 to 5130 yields -0.1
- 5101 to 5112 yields 0.3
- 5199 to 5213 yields 0.0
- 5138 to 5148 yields 0.1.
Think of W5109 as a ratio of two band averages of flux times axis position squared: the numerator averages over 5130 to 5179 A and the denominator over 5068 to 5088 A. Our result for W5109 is 1.14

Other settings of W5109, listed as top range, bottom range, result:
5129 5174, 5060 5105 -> 1.13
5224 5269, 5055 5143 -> 1.12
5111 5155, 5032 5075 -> 1.06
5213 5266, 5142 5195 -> 1.04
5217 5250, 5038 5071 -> 1.14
